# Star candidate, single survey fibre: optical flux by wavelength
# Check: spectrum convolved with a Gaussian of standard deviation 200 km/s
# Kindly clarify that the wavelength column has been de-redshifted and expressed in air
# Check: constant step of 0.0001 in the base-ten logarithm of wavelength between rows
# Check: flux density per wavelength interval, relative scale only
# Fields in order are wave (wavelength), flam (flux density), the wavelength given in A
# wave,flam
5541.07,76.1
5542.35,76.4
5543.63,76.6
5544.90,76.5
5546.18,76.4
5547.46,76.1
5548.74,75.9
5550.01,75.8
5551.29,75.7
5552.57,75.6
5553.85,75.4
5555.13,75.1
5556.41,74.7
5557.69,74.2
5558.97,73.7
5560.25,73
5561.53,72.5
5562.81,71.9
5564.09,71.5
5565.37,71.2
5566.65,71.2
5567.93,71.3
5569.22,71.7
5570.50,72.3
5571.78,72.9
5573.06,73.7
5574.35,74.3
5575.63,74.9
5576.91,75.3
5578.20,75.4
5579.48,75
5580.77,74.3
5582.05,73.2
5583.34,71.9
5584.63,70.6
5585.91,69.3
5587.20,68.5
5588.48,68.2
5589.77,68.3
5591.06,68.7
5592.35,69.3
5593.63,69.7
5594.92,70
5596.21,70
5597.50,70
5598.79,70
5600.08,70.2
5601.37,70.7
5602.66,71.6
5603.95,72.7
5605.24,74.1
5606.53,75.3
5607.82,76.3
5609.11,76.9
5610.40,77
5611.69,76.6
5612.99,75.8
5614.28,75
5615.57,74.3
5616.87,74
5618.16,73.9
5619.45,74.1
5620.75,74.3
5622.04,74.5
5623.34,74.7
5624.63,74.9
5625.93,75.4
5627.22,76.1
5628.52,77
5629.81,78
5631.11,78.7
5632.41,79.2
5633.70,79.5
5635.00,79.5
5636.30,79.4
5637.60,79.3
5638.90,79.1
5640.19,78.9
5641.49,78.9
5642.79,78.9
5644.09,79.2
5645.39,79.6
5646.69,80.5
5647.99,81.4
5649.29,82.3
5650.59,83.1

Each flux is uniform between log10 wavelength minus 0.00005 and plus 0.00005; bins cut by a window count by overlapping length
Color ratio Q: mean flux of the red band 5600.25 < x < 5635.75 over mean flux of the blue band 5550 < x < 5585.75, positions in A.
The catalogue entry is 1.0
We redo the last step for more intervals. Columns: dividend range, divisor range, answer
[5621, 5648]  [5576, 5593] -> 1.09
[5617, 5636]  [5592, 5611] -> 1.06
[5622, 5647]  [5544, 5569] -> 1.05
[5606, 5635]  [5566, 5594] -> 1.06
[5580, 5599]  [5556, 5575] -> 0.97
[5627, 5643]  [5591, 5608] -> 1.10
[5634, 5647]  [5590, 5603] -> 1.13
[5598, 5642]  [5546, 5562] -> 1.01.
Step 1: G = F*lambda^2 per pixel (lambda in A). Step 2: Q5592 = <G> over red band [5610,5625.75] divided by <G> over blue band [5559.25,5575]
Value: 1.05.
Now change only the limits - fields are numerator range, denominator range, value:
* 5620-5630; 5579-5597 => 1.09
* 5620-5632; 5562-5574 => 1.08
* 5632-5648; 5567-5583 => 1.10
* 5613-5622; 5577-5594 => 1.06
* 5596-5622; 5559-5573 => 1.04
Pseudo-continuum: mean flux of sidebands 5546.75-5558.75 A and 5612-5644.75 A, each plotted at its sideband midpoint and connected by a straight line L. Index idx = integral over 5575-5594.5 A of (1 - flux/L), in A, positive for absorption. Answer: 1.2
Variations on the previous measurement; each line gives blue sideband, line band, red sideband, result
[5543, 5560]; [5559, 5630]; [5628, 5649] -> 4.03 A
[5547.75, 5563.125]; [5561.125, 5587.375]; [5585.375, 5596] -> -0.37 A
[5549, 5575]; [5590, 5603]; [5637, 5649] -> 1.05 A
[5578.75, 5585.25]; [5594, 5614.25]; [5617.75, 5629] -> 0.25 A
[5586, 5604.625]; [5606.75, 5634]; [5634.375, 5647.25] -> -0.33 A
